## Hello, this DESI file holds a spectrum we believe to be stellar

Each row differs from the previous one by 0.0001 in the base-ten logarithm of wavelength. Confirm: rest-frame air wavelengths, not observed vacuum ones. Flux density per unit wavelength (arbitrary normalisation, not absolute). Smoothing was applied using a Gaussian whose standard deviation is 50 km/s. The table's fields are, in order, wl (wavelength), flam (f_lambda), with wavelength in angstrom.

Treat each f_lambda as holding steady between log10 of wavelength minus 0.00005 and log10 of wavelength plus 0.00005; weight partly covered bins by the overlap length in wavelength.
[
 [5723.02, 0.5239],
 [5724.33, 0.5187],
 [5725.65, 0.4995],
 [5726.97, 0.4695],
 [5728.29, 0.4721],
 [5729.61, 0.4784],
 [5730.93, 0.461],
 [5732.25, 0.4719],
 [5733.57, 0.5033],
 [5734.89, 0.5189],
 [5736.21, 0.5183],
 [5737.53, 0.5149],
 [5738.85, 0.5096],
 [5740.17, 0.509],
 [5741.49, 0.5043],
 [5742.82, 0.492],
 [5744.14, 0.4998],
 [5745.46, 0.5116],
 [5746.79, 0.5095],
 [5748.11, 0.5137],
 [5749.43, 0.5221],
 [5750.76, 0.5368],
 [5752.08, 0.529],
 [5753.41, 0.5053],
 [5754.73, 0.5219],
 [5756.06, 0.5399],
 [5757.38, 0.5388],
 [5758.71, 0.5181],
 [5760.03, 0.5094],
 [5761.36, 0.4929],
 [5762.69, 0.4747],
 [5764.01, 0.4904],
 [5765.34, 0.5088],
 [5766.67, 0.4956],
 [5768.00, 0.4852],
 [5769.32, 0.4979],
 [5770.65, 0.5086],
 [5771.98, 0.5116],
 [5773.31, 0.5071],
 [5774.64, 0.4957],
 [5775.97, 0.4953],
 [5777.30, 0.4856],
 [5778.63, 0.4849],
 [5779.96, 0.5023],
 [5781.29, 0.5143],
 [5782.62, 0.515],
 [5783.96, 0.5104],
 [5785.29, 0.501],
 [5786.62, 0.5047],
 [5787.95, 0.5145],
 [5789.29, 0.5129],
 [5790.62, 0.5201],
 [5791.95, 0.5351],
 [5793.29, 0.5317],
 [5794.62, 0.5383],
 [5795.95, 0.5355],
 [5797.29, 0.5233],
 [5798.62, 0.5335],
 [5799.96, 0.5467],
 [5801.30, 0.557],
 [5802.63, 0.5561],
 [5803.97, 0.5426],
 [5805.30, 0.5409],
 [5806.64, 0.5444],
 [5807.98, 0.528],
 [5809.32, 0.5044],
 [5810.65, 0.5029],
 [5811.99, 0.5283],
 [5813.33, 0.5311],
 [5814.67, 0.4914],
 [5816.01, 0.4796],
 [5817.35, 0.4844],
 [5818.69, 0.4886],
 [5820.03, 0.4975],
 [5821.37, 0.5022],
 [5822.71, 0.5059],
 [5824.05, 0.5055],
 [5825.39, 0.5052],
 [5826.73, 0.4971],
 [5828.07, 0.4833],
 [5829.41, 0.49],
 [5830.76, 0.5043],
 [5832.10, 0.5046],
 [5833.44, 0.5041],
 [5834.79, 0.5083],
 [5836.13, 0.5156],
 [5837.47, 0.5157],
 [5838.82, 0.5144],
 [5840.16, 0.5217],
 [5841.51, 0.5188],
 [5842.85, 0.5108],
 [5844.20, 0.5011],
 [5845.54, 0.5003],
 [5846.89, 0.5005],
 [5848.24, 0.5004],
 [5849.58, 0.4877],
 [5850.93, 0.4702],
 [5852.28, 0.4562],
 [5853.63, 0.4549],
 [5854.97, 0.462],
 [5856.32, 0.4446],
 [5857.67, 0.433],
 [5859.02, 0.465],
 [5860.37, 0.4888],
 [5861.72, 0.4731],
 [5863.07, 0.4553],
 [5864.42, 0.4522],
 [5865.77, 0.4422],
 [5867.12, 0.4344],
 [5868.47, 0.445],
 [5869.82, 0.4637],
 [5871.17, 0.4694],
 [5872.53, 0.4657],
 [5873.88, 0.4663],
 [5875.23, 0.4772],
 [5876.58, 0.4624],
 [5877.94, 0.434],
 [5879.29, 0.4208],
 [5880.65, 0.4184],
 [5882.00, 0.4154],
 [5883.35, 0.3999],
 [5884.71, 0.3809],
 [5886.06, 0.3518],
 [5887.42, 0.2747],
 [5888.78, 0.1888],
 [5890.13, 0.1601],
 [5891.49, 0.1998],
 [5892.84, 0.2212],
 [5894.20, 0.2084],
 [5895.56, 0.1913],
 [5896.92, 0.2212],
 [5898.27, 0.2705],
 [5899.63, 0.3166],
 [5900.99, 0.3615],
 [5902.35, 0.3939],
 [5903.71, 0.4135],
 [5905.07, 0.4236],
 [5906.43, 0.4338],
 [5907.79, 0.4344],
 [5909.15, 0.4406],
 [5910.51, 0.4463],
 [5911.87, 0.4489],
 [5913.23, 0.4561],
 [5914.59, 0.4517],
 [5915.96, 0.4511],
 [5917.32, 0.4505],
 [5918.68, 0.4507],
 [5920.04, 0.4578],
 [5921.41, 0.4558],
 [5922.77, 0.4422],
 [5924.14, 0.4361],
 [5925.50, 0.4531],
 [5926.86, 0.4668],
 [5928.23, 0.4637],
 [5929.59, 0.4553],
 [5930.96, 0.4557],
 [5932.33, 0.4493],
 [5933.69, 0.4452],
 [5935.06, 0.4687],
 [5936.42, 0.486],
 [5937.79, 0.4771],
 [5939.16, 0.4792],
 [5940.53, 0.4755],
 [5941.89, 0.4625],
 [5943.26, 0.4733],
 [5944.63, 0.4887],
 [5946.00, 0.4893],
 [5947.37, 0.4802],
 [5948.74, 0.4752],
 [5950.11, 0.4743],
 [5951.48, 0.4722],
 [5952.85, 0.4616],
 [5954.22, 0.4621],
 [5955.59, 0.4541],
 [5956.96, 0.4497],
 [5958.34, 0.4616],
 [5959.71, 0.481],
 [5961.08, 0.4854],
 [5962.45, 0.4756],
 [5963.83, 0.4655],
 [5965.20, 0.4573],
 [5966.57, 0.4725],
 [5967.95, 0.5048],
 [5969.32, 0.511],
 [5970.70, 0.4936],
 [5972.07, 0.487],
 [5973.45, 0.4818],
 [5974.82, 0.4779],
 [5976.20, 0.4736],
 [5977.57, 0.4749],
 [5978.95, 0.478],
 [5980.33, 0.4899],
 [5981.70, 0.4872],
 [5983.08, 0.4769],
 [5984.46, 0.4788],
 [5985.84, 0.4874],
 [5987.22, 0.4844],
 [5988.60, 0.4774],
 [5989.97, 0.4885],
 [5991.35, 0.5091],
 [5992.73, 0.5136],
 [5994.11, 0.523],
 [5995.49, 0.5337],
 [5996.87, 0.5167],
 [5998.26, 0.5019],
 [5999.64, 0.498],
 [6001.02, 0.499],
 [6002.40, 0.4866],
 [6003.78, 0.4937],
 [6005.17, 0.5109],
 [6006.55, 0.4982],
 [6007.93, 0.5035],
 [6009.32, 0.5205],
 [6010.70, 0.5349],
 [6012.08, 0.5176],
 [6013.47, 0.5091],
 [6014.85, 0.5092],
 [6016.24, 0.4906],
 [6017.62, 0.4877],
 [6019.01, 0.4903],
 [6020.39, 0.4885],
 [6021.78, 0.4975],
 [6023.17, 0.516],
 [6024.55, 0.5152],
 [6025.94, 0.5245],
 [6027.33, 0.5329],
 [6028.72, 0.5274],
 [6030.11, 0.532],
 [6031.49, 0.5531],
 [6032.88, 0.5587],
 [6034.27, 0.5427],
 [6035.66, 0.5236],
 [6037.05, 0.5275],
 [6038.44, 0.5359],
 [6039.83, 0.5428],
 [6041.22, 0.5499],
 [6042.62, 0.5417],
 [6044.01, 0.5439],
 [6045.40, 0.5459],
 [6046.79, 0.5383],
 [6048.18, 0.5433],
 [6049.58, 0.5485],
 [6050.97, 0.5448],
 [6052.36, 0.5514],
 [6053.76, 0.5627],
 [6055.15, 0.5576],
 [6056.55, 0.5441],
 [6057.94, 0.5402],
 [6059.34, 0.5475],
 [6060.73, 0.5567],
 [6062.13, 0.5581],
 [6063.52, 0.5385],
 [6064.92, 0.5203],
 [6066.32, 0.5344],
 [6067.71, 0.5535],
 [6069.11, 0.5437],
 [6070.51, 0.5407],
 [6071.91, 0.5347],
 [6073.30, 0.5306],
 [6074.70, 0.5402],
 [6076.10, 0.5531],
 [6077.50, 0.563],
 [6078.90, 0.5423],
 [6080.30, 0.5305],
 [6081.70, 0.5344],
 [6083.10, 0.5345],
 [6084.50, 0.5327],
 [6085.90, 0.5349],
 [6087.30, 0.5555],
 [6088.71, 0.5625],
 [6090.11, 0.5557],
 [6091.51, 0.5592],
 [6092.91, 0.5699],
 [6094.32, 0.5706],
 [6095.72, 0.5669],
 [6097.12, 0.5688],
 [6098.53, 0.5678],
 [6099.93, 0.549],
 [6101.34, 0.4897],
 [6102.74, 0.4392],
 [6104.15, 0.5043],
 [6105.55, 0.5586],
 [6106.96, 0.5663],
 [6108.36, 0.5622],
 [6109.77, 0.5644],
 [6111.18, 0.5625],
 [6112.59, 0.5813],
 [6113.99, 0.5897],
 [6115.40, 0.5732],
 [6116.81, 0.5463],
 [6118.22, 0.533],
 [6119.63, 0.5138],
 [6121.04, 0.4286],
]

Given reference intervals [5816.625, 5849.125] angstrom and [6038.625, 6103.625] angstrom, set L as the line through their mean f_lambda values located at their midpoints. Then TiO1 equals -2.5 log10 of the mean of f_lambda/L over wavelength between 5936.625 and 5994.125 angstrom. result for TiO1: 0.10 mag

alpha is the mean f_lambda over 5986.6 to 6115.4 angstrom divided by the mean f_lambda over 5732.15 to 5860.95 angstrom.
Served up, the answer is 1.1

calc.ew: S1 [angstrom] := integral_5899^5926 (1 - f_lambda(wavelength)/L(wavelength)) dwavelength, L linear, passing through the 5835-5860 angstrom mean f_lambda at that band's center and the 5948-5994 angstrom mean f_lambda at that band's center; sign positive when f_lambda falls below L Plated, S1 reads 2.9 angstrom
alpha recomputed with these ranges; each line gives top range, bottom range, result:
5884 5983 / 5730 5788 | 0.84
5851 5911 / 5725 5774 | 0.77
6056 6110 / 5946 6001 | 1.12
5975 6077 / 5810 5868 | 1.07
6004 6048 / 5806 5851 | 1.04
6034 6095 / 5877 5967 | 1.31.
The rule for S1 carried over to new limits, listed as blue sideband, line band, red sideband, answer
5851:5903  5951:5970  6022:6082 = -0.6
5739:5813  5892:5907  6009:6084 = 6.1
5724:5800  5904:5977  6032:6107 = 8.8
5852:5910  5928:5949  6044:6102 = -1.7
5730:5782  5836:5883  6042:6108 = 4.4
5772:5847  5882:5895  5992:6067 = 6.2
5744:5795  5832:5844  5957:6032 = -0.2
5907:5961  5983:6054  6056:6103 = -1.2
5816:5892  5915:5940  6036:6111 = 1.4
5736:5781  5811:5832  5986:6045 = 0.4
